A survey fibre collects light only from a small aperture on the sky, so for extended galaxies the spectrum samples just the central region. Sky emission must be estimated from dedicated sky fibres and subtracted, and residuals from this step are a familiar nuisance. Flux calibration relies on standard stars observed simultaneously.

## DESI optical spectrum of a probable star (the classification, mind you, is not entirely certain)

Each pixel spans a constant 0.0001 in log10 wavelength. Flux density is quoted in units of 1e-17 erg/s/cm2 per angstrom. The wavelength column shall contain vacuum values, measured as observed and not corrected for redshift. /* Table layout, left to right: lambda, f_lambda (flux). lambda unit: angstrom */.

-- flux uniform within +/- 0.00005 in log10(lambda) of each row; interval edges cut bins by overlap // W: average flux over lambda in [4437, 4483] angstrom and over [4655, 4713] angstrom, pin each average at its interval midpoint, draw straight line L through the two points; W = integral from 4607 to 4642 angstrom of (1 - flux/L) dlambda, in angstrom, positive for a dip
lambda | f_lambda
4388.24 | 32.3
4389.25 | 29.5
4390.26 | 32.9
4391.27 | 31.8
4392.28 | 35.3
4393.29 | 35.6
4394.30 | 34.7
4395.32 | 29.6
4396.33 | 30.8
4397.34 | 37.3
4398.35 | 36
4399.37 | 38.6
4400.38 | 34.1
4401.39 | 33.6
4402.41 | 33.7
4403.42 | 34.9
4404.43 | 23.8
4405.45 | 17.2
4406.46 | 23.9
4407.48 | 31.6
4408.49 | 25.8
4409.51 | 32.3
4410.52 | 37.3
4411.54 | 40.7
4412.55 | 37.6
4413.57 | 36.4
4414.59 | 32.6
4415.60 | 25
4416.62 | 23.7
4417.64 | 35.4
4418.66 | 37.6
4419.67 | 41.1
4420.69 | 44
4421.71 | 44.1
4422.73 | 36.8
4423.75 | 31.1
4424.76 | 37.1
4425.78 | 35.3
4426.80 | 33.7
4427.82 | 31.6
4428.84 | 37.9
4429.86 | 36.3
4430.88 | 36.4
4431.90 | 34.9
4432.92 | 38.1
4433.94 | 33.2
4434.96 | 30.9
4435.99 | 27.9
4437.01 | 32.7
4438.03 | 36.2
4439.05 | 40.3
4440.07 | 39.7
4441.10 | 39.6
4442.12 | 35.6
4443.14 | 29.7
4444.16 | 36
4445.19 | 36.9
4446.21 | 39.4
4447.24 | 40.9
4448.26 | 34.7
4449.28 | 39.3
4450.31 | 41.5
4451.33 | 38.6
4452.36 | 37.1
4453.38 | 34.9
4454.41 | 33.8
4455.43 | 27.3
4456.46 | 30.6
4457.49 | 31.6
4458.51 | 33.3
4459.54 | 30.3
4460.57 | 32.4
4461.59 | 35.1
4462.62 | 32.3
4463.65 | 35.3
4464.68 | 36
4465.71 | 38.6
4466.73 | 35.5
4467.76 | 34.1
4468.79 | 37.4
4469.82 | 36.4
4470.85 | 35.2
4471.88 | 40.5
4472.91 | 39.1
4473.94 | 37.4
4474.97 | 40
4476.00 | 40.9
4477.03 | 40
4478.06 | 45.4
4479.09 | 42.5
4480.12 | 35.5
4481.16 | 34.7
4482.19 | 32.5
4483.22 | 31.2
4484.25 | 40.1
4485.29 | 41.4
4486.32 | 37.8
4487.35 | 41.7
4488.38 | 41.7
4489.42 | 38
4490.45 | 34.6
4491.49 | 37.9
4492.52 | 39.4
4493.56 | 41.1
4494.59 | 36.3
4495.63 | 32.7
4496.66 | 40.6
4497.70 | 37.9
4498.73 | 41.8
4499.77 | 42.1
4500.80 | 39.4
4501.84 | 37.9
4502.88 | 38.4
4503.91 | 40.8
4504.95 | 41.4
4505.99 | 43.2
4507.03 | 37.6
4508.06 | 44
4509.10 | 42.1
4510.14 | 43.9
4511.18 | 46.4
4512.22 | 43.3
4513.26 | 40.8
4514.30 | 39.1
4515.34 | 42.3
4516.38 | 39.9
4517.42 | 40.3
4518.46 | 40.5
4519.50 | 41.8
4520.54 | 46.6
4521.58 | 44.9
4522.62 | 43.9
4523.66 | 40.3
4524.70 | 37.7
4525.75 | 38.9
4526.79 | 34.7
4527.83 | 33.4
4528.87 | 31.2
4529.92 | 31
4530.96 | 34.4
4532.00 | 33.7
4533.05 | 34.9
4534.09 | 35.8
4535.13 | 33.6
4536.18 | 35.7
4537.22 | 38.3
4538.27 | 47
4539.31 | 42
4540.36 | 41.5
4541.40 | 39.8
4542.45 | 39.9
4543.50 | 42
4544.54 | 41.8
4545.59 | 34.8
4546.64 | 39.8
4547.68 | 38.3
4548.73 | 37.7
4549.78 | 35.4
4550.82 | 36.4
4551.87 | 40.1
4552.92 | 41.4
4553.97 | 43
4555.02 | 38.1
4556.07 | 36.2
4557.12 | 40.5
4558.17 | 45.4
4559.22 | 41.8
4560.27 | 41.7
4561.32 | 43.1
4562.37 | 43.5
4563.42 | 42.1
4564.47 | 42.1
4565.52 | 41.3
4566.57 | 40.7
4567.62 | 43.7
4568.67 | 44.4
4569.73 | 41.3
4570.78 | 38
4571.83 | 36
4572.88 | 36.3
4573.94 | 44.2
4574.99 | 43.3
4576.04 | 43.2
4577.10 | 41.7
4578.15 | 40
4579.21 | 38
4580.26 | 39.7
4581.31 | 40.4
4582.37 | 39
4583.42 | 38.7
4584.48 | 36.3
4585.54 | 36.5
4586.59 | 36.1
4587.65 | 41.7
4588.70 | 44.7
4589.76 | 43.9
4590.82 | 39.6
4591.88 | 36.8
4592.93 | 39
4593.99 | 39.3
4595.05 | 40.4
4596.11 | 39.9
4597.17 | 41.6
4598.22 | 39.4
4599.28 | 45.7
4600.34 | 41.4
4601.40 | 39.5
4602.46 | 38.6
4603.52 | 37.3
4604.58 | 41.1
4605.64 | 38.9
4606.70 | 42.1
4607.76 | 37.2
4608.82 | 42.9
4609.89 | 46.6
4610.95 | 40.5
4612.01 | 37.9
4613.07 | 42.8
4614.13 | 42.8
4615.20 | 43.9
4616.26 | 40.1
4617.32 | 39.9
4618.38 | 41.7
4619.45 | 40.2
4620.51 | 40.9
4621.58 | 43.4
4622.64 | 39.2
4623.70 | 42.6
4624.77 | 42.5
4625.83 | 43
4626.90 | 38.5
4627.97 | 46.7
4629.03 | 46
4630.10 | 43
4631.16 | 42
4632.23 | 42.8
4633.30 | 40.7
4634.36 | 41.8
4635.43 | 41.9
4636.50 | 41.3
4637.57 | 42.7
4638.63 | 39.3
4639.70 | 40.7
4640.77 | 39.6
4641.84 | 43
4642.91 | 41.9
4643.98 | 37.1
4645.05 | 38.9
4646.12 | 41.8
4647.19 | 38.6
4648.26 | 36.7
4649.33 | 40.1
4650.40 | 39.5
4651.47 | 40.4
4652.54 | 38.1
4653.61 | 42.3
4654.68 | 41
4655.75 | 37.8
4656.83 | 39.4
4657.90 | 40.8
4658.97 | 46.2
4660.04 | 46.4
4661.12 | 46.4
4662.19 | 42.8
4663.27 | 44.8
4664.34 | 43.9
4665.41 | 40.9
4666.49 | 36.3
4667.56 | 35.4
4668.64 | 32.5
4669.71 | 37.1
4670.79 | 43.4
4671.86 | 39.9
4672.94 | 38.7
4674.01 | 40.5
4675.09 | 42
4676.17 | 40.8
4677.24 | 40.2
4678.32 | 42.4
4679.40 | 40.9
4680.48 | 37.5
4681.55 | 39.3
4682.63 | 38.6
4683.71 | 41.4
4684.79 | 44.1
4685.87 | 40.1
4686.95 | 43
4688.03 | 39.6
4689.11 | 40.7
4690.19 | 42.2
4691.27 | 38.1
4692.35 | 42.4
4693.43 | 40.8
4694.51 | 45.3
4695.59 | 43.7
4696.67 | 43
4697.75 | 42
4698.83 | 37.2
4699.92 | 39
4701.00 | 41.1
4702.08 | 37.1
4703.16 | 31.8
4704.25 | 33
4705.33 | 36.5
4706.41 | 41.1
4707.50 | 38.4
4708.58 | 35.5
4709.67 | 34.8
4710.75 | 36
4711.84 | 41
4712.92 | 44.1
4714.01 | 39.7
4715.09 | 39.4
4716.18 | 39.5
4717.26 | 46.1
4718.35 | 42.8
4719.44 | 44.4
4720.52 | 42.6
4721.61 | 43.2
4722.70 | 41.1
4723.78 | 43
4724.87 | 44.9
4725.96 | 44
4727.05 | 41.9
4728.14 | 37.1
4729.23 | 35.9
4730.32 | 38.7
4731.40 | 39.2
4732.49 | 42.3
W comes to -2.4 angstrom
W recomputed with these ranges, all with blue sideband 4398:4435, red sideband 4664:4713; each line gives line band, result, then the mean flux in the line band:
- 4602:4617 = -1.2 angstrom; 40.9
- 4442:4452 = -0.8 angstrom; 37.3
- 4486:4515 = -3.6 angstrom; 40.1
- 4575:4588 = -0.7 angstrom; 39.4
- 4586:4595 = -0.6 angstrom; 40.1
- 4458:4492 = -1.9 angstrom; 37.1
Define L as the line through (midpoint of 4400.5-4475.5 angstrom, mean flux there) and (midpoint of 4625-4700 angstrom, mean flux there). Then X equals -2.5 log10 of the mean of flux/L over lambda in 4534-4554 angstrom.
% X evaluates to -0.042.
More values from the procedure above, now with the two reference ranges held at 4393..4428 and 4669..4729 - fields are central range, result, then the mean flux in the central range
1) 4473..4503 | -0.10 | 38.7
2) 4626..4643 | -0.08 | 42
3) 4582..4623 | -0.06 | 40.5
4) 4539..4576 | -0.10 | 40.5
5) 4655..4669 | -0.04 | 41.1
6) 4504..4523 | -0.17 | 42.3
